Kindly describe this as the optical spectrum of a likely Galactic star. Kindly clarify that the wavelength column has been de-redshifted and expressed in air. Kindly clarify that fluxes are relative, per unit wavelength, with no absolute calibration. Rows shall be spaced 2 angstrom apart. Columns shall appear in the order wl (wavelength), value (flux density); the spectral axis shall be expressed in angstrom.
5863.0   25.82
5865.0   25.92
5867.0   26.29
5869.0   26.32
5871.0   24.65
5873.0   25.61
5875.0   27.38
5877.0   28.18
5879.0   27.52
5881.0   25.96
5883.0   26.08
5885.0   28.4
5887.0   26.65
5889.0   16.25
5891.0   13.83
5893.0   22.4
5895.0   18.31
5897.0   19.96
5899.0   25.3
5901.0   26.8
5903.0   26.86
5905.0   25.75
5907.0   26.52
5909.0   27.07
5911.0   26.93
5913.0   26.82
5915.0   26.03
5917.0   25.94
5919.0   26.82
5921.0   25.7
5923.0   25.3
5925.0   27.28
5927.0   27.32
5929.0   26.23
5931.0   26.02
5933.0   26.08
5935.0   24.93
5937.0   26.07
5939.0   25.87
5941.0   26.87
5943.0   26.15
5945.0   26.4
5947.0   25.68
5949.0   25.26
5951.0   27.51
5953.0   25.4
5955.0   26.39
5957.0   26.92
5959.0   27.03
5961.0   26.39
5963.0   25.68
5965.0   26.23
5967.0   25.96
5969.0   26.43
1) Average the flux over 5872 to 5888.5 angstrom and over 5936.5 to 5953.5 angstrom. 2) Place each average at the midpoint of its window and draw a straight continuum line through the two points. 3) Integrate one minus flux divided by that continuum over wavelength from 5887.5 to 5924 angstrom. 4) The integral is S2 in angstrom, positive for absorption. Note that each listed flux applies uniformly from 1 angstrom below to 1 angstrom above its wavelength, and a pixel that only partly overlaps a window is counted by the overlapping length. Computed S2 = 3.28 angstrom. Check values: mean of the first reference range 26.6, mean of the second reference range 26.2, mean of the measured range 24.1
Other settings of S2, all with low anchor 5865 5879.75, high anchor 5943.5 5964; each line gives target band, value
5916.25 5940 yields 0.2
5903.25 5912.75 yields -0.1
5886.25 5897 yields 2.9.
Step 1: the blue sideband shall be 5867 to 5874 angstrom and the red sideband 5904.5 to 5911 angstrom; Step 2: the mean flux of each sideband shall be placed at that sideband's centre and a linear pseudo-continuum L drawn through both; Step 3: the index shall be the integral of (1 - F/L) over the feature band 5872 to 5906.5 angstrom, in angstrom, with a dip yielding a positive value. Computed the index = 2.5 angstrom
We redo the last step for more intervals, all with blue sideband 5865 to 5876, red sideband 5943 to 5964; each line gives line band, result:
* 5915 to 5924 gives 0.1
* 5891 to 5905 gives 1.8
